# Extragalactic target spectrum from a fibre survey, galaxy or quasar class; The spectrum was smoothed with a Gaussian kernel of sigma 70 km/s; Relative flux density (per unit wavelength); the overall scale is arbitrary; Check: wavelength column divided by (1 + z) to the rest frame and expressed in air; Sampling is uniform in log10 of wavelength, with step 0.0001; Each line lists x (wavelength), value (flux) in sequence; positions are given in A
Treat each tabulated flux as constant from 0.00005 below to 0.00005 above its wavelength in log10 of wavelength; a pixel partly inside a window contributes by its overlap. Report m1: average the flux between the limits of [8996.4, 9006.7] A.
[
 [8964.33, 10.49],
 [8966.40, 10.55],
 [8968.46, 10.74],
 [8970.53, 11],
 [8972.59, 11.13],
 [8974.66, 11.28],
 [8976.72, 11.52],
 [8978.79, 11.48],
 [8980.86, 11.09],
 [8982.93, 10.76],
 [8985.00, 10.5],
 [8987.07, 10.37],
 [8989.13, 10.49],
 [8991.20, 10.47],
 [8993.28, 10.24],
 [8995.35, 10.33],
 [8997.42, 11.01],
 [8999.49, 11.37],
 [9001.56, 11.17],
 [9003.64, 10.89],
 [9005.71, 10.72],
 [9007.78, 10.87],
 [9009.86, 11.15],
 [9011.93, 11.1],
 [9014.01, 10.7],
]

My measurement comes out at 11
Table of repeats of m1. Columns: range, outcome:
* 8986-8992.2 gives 10.5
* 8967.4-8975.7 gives 11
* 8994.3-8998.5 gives 10.7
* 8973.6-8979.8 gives 11.4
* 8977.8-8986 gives 10.9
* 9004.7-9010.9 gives 10.9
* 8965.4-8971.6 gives 10.8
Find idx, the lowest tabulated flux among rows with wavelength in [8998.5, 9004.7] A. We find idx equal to 10.89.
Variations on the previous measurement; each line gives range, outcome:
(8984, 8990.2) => 10.37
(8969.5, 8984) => 10.76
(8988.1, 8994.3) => 10.24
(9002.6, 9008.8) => 10.72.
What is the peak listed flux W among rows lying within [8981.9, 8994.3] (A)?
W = 10.76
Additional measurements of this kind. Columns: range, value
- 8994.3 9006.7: 11.37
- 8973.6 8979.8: 11.52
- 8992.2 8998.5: 11.01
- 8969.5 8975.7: 11.28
